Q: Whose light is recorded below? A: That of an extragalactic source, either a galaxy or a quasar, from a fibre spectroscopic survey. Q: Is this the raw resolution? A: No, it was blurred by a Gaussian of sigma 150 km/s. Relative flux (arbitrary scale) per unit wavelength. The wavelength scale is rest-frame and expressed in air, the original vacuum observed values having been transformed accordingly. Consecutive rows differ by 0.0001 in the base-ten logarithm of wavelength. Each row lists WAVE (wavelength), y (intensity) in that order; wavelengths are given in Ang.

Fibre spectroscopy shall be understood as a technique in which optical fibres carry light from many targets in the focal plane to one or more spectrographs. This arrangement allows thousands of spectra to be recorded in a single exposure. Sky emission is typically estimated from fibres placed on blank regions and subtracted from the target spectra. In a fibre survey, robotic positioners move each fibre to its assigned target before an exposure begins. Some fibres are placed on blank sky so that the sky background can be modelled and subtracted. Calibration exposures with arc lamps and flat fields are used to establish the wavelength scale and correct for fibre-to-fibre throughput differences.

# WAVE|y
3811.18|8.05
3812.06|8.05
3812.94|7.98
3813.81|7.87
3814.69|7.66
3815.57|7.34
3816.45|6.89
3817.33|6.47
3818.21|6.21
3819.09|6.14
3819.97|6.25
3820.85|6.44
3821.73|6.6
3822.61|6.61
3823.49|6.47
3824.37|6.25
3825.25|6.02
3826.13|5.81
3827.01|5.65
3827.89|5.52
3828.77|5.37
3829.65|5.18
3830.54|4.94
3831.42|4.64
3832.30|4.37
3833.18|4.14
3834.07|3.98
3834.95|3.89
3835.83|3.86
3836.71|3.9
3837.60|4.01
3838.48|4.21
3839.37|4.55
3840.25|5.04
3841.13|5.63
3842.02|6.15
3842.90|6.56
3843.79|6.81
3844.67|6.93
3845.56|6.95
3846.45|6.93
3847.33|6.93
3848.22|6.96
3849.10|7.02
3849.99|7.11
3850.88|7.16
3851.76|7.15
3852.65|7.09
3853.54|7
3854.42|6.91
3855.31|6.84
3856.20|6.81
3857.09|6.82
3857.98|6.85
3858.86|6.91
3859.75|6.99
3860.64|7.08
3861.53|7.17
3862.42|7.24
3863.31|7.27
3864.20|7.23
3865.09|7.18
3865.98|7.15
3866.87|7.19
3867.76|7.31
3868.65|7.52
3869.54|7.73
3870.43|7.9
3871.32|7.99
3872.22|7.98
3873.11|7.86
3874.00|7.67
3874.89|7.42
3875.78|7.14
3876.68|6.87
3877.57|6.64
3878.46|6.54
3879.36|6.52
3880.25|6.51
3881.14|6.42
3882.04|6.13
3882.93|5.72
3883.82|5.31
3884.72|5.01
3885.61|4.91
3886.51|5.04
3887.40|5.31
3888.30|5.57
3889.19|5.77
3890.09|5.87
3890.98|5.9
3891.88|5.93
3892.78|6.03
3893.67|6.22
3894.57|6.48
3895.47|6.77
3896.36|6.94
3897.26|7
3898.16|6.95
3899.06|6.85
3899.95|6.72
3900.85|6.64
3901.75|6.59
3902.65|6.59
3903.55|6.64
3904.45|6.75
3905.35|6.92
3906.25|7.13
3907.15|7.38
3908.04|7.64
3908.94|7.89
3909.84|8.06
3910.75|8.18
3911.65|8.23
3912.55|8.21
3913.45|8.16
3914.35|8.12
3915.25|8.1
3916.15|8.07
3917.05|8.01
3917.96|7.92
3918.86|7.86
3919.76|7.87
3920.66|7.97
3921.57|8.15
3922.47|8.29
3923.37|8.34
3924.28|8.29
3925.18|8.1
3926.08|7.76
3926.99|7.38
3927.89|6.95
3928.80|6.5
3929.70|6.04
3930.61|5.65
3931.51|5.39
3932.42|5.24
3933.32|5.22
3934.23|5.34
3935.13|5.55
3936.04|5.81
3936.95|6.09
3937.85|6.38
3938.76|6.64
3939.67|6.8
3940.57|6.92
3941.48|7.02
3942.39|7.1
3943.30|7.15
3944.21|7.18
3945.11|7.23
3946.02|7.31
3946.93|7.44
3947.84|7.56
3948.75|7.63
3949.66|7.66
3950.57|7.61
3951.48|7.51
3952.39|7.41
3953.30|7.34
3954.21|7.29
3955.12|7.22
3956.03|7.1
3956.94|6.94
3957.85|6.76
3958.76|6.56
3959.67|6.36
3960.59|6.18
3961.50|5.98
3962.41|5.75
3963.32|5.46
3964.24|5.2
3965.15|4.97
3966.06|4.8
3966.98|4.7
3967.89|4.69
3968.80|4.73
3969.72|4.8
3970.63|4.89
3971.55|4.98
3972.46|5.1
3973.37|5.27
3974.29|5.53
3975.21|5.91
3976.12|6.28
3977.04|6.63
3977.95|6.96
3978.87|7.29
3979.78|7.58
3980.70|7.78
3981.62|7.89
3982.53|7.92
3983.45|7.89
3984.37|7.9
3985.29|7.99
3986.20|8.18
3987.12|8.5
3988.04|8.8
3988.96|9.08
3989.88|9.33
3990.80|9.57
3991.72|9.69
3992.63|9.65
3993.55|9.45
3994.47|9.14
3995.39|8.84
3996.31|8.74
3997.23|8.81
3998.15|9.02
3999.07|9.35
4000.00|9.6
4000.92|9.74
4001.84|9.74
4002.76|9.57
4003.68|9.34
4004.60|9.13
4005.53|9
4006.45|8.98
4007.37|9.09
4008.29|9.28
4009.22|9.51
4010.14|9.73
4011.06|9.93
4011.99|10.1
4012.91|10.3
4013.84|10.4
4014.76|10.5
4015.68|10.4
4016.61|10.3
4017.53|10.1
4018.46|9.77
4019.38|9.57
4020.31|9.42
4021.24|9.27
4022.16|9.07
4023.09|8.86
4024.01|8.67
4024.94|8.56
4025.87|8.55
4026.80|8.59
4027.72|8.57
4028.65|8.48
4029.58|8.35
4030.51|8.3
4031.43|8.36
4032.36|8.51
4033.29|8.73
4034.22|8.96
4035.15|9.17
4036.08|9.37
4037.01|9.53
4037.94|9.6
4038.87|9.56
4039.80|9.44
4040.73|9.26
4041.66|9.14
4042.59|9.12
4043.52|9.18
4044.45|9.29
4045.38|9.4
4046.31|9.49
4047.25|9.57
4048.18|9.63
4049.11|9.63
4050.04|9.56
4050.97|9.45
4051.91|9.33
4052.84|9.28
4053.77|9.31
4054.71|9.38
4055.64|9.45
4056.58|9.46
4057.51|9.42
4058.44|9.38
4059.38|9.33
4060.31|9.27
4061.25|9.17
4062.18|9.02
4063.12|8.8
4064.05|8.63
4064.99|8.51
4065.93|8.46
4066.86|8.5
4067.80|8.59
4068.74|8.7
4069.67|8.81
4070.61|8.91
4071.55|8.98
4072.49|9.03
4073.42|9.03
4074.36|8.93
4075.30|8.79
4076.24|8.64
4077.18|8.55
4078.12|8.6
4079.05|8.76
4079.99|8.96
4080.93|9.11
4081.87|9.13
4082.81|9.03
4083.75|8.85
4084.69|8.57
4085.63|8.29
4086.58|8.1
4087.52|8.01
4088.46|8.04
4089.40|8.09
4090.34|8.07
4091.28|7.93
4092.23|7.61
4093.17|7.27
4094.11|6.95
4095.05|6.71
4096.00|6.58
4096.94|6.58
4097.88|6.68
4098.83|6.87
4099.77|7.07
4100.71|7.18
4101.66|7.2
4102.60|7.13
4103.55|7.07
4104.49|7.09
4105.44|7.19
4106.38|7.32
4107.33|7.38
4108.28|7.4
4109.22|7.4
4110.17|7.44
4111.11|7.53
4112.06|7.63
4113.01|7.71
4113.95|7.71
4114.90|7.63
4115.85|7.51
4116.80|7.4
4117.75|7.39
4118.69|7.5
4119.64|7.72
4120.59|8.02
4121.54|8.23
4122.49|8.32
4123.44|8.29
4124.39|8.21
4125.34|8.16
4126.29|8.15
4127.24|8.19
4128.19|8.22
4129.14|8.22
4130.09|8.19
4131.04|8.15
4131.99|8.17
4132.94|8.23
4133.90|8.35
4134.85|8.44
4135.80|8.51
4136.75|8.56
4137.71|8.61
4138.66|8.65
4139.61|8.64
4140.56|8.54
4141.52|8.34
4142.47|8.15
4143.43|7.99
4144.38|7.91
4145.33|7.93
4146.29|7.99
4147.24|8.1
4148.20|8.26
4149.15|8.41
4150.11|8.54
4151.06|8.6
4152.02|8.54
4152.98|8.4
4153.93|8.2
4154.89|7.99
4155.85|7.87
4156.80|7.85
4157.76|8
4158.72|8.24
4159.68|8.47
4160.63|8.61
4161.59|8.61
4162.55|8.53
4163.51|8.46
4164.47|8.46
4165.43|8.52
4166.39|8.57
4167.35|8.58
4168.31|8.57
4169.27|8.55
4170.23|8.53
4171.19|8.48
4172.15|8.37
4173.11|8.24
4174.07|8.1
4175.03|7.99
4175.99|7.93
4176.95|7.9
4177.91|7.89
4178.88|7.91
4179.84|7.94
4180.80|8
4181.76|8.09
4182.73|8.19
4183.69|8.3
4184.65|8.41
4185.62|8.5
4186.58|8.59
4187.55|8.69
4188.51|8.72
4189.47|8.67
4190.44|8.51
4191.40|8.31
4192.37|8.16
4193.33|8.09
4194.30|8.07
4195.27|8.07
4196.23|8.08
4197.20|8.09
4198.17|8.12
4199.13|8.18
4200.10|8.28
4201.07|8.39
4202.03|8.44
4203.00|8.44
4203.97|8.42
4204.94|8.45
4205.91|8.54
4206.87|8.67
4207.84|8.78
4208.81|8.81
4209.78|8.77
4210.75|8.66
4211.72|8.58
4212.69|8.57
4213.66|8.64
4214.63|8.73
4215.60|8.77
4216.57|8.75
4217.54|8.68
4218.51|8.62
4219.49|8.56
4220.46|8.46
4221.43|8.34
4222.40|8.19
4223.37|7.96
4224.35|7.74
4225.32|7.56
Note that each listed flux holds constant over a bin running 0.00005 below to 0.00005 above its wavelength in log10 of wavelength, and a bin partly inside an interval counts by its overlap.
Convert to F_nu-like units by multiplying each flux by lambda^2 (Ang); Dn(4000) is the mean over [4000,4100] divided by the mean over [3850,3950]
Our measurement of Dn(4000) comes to 1.4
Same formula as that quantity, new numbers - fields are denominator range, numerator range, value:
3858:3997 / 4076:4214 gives 1.30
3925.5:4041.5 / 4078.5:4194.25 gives 1.11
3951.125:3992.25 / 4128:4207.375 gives 1.35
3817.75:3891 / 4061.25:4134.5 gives 1.44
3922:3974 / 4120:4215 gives 1.44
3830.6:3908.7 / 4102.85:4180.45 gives 1.44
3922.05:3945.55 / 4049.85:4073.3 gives 1.44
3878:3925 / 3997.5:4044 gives 1.42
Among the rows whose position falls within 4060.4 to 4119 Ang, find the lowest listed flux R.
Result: 6.58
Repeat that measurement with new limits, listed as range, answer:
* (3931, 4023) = 4.69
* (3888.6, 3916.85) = 5.77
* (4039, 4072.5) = 8.46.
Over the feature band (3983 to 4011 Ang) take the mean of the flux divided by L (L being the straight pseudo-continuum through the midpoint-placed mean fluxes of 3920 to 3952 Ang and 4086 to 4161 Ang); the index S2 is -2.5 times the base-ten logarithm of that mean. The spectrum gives -0.25 mag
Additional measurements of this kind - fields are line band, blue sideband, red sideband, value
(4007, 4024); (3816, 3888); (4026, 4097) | -0.18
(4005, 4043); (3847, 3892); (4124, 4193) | -0.22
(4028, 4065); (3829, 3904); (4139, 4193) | -0.22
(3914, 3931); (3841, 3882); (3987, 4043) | 0.04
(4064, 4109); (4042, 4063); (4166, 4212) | 0.14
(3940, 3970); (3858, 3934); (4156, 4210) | 0.11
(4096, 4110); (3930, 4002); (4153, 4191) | 0.11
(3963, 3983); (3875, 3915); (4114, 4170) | 0.21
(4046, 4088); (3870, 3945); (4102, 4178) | -0.17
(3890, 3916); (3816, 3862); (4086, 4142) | -0.10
